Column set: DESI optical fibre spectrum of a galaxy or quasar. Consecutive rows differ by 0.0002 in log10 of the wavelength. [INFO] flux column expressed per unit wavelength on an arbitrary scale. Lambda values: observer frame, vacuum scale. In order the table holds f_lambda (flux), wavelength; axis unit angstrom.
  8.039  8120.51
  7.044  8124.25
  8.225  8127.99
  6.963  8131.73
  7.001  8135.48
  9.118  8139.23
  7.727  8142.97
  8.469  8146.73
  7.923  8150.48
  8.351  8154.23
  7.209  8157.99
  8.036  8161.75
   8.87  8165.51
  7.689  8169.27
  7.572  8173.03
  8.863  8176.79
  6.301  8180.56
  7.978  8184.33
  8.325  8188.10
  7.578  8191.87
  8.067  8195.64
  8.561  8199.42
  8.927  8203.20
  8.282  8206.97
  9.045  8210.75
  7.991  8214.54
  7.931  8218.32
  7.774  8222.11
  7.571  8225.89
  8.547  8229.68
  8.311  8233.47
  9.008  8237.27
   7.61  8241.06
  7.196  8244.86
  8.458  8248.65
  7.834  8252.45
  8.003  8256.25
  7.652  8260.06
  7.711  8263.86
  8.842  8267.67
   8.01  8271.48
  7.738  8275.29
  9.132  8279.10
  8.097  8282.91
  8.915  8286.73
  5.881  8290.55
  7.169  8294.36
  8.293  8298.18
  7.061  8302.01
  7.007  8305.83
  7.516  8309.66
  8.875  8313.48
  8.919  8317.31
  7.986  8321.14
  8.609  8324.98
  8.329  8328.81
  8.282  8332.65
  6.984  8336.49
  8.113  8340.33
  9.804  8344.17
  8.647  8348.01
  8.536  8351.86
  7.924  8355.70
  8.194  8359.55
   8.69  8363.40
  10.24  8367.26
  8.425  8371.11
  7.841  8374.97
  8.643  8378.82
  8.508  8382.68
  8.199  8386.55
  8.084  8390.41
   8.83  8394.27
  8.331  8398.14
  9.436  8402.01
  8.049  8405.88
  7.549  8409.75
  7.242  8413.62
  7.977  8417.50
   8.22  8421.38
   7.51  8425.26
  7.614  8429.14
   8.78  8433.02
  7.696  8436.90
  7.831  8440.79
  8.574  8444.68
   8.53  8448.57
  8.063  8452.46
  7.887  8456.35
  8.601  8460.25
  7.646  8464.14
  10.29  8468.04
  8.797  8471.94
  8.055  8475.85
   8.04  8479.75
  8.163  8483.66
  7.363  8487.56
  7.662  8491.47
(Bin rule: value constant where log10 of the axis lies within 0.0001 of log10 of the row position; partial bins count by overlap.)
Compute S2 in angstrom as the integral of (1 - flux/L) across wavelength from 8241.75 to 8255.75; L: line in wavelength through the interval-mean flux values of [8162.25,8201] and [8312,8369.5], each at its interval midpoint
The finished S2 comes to 0.66 angstrom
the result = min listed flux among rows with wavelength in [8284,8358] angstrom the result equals 5.881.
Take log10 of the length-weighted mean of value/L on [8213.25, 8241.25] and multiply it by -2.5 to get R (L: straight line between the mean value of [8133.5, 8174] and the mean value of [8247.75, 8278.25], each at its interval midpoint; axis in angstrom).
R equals -0.01 mag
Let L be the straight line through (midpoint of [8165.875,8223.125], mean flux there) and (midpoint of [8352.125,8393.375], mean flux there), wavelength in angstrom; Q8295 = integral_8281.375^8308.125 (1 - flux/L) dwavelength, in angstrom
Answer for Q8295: 2.7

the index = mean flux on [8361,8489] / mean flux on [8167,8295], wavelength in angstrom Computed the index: 1.0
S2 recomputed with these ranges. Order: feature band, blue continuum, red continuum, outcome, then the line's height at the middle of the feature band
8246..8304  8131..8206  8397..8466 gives 0.89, 8.03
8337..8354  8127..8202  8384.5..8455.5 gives -1.12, 8.08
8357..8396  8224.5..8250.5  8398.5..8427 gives -2.51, 8.04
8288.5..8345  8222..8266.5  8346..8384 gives 3.09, 8.34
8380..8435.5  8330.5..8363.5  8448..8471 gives 1.74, 8.43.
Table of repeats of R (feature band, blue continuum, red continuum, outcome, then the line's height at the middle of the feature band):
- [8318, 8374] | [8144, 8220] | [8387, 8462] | -0.046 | 8.13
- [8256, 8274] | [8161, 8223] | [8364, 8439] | 0.018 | 8.17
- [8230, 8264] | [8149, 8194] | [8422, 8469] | -0.005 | 7.98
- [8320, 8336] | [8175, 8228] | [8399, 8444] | -0.020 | 8.05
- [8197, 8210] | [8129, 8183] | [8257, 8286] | -0.079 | 8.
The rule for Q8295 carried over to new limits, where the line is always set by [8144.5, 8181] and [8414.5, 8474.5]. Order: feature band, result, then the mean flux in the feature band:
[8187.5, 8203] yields -0.4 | 8.2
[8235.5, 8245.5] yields 0.1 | 8.02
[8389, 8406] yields -0.8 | 8.61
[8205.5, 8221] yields -0.5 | 8.28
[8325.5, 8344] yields 0.0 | 8.16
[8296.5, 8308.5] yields 1.0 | 7.44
